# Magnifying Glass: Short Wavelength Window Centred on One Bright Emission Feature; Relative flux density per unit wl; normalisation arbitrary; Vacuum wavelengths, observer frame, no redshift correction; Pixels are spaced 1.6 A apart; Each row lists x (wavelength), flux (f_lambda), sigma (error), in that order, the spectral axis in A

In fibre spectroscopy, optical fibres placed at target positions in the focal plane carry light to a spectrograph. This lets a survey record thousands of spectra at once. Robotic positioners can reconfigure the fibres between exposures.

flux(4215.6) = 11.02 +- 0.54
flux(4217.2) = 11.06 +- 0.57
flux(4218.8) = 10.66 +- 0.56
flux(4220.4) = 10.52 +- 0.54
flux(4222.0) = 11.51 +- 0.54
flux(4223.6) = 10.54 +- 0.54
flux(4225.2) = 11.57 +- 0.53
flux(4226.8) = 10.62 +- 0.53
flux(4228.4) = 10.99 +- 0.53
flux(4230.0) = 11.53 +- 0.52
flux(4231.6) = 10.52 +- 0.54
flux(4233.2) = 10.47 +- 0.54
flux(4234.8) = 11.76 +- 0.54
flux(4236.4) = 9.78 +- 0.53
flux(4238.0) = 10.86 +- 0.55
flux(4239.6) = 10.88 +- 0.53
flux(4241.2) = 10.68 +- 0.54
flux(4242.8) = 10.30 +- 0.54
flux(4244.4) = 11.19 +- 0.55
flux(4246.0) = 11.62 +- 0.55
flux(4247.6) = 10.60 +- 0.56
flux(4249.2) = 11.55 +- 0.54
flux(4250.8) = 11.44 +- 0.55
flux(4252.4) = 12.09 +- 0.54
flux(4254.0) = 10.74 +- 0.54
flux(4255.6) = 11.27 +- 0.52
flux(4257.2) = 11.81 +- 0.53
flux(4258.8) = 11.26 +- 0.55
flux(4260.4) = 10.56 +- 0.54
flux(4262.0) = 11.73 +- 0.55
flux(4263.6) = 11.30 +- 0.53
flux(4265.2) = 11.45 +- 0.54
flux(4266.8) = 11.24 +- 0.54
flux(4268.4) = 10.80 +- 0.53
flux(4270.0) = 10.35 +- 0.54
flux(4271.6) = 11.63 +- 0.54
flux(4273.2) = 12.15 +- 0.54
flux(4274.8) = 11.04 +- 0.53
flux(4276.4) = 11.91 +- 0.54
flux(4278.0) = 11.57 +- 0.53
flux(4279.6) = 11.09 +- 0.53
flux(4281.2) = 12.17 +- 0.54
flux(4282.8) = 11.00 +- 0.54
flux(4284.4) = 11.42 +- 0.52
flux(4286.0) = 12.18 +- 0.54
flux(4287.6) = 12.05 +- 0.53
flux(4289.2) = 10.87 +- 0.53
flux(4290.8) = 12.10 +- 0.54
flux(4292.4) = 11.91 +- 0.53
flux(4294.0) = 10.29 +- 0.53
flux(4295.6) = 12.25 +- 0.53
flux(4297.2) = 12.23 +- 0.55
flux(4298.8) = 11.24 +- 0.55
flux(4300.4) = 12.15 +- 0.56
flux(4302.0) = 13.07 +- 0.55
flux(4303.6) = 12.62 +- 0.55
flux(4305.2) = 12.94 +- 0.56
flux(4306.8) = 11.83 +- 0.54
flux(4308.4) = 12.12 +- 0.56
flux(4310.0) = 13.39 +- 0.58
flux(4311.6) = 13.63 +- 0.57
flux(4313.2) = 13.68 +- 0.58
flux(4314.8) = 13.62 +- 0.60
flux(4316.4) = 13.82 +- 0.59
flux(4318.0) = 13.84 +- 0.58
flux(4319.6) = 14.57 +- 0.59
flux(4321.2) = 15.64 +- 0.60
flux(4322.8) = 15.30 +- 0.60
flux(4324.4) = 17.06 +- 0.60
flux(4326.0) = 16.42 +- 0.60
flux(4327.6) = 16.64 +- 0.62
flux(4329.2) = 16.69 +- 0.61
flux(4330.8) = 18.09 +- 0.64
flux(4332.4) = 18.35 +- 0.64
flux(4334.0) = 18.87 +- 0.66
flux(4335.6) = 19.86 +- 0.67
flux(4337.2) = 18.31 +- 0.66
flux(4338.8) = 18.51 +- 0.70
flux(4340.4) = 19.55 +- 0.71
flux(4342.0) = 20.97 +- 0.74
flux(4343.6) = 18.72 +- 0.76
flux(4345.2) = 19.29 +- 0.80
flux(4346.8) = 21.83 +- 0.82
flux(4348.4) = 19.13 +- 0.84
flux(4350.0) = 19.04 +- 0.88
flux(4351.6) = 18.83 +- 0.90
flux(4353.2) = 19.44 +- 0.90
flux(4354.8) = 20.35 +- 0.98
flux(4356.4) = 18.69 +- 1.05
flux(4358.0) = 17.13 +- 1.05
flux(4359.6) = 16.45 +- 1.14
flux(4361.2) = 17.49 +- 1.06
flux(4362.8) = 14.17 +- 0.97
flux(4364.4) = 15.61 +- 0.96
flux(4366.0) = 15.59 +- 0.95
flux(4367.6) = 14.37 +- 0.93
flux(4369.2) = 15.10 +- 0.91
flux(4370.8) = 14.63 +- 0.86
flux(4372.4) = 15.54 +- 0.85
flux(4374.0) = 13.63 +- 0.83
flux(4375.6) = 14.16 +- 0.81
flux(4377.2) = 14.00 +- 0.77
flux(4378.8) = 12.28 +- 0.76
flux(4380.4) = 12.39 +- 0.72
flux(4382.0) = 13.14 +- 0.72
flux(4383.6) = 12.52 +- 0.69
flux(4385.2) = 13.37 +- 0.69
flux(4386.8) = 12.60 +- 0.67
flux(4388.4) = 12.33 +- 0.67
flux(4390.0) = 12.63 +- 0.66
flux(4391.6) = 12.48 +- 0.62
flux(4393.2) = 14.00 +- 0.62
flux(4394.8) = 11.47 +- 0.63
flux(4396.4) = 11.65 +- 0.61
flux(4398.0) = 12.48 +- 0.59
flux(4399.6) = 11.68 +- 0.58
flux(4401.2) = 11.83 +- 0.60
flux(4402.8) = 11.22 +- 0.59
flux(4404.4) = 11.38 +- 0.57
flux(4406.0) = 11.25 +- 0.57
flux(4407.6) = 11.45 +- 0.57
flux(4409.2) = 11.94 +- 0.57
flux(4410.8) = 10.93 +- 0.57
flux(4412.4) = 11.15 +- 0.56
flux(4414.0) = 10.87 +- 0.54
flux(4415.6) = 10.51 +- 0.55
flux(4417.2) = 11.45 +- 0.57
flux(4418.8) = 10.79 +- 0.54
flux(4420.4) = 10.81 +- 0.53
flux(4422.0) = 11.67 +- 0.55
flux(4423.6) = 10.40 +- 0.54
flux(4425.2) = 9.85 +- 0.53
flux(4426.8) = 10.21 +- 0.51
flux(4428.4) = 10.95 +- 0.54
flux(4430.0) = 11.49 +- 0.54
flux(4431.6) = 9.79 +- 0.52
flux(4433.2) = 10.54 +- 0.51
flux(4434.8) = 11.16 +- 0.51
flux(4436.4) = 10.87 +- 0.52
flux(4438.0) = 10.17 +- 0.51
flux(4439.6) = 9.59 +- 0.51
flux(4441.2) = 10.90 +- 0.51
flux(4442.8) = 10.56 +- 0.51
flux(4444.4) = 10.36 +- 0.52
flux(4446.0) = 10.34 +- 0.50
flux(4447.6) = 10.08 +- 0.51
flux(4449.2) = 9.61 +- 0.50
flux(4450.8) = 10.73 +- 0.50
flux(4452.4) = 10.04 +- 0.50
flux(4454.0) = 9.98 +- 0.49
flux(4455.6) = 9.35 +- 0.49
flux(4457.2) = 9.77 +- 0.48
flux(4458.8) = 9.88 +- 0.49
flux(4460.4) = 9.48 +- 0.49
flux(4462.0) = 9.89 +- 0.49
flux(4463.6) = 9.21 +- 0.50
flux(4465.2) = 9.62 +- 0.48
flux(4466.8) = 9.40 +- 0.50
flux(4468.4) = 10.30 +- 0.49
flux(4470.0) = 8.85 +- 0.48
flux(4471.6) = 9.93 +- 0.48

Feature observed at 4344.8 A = Mg II 2798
